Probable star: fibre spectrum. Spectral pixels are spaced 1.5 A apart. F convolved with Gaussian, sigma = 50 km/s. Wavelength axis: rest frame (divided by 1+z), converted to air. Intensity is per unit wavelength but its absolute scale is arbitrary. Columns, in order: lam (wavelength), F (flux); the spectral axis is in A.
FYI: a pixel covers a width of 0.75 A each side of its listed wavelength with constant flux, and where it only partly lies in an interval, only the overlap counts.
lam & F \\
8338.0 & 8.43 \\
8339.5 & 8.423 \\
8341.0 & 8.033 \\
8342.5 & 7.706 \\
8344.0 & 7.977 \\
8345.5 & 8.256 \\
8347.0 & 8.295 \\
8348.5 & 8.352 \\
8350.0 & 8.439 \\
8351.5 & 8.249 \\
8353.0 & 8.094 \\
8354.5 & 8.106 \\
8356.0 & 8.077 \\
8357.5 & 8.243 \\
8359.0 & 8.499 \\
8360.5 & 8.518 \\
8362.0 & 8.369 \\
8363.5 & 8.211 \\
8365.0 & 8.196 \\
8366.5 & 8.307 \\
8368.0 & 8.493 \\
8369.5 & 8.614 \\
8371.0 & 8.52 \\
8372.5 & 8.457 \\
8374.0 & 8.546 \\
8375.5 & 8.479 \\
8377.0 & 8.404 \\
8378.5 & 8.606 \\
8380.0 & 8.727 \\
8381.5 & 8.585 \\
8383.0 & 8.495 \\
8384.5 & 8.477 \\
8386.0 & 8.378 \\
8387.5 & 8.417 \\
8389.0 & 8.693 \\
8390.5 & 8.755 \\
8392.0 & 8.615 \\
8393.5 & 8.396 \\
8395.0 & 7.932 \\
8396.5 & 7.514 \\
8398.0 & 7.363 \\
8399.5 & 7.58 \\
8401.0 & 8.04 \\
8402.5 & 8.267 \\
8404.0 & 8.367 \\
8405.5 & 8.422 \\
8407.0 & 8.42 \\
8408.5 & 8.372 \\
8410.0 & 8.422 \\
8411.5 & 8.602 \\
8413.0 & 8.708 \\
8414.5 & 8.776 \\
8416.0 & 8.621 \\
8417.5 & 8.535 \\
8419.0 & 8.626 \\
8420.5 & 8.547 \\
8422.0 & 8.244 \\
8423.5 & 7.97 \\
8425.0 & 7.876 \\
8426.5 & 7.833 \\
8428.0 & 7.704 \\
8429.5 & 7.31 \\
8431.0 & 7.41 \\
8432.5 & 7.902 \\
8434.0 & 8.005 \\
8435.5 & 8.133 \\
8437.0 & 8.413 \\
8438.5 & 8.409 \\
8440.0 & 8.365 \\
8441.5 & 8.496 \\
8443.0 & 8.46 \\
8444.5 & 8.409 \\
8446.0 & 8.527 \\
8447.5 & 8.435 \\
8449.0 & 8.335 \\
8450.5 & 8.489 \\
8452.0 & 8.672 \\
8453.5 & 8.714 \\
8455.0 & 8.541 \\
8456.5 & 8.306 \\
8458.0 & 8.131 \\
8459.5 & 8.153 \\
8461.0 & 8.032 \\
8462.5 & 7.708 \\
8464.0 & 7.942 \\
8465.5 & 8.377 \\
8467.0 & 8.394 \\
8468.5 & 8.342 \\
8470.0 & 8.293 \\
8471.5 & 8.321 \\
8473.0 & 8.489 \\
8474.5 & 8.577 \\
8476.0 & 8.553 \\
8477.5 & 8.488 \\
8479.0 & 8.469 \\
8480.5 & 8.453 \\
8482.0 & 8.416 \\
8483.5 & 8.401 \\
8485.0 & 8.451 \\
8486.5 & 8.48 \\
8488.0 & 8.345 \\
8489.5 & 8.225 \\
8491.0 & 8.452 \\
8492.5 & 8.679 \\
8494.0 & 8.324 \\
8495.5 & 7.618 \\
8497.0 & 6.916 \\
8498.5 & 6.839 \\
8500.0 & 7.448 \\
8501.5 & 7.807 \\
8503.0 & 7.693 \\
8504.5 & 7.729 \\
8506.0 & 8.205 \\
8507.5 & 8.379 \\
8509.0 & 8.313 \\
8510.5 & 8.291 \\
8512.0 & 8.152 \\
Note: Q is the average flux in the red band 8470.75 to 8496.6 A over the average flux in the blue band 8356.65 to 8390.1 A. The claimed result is 0.99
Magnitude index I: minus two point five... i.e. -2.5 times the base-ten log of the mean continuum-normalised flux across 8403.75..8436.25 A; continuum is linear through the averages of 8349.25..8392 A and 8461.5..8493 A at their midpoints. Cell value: 0.02 mag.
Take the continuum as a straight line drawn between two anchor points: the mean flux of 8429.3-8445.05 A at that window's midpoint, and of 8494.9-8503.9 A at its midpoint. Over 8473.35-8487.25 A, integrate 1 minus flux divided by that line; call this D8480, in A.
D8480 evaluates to -1.6 A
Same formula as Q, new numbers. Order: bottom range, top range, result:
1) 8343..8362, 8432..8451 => 1.01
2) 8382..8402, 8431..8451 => 1.01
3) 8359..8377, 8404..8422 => 1.01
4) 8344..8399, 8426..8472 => 0.98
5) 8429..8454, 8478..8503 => 0.98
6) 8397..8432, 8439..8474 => 1.02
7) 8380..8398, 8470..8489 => 1.01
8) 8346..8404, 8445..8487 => 1.01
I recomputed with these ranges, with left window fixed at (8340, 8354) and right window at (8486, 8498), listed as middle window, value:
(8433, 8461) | -0.034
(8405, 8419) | -0.054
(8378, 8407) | -0.021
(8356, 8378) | -0.034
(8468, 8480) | -0.045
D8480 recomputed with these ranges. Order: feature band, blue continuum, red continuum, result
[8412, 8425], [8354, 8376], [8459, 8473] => -0.3 A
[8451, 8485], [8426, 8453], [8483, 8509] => -1.1 A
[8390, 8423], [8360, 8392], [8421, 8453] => 0.0 A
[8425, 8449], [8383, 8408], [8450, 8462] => 0.6 A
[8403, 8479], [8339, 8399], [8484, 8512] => -1.4 A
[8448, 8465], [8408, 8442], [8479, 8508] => -0.3 A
